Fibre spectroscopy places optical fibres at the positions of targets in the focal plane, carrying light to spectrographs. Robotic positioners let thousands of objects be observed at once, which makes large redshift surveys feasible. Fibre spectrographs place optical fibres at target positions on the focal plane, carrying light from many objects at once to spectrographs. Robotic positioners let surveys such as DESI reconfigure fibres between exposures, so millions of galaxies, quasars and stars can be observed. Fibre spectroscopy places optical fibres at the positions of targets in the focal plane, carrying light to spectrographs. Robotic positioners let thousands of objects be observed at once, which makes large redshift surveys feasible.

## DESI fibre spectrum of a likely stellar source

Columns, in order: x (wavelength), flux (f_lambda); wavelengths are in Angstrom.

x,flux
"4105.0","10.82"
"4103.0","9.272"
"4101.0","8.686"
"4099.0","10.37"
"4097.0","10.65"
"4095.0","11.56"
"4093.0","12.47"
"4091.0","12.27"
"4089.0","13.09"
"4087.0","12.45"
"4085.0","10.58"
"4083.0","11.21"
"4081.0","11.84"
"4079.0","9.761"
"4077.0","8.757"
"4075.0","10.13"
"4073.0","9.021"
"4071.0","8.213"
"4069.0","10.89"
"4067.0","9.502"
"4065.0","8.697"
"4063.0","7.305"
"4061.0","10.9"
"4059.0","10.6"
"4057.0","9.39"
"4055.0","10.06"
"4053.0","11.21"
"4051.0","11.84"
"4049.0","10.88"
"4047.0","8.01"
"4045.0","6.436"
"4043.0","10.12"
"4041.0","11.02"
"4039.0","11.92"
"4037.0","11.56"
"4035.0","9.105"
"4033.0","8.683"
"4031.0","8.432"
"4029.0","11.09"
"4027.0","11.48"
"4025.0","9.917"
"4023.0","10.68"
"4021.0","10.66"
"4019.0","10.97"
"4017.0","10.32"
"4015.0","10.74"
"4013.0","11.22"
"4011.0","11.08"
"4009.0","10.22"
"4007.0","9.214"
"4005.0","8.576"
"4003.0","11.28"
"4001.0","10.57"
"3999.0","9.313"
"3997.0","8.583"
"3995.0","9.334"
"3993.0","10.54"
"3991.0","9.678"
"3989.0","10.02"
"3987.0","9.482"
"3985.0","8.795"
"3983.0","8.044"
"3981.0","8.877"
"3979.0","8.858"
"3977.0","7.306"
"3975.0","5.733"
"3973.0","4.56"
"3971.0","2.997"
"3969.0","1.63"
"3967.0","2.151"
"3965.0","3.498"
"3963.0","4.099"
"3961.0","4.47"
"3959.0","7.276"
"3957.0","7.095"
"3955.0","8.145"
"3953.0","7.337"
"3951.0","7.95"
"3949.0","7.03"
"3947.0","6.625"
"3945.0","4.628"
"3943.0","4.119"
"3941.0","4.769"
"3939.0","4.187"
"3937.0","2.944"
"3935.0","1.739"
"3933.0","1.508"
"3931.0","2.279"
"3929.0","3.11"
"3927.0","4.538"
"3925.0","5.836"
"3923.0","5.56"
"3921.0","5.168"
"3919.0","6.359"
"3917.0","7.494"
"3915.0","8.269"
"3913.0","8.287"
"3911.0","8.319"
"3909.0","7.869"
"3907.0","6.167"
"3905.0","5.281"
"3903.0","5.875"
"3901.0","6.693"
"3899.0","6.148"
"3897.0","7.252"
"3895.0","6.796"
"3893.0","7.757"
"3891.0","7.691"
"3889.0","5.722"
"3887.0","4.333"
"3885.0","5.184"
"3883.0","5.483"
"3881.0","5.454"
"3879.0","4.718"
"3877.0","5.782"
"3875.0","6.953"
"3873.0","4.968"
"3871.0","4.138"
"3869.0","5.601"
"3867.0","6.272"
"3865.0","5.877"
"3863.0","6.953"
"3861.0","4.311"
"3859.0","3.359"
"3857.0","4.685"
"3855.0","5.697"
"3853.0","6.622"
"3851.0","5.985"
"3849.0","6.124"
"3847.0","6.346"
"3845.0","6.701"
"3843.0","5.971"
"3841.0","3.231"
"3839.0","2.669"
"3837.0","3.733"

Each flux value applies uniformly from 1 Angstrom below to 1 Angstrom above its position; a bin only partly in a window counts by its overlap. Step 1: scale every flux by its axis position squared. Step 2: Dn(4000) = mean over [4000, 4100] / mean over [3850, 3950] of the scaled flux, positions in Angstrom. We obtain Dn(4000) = 2.00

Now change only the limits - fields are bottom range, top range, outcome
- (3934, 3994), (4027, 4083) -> 1.68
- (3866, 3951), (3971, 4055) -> 1.80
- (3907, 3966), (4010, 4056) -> 1.95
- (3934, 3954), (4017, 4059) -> 2.08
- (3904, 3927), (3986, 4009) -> 1.51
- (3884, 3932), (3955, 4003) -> 1.21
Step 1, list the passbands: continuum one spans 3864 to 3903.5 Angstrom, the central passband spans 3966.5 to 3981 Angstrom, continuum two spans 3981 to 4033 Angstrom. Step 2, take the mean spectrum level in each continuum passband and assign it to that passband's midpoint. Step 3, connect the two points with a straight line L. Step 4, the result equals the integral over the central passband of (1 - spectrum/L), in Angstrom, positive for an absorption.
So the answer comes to 6.2 Angstrom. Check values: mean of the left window 5.94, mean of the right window 9.96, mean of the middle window 5.12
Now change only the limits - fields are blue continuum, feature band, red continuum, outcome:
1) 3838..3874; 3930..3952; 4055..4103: 8.88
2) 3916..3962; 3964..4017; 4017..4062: -1.71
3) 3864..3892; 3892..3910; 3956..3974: -4.93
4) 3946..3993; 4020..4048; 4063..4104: -3.77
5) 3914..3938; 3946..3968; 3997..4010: 1.83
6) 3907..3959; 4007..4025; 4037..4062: -3.36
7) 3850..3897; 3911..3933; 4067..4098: 3.89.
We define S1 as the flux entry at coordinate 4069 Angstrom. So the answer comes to 10.89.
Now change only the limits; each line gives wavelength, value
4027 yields 11.48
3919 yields 6.359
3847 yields 6.346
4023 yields 10.68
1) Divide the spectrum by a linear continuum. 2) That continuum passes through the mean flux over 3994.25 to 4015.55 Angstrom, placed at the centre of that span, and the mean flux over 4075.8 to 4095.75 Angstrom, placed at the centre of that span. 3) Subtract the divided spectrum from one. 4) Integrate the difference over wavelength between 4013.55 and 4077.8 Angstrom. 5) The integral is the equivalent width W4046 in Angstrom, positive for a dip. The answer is 4.3 Angstrom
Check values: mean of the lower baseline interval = 10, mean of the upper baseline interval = 11.4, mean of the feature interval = 9.97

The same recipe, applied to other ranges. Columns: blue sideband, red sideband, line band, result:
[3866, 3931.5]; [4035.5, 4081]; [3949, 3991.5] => 6.7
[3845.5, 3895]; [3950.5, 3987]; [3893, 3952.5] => 2.5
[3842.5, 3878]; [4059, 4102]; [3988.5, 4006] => -2.3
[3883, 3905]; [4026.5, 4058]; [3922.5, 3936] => 7.0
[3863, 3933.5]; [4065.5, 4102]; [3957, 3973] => 7.5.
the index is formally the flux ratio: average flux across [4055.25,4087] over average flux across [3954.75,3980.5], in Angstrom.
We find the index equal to 1.90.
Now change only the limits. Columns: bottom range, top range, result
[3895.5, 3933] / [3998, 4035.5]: 1.69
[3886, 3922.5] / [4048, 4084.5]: 1.49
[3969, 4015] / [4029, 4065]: 1.13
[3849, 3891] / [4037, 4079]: 1.79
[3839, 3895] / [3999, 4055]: 1.83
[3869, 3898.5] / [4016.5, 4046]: 1.73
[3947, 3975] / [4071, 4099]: 2.06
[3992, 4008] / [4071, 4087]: 1.05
